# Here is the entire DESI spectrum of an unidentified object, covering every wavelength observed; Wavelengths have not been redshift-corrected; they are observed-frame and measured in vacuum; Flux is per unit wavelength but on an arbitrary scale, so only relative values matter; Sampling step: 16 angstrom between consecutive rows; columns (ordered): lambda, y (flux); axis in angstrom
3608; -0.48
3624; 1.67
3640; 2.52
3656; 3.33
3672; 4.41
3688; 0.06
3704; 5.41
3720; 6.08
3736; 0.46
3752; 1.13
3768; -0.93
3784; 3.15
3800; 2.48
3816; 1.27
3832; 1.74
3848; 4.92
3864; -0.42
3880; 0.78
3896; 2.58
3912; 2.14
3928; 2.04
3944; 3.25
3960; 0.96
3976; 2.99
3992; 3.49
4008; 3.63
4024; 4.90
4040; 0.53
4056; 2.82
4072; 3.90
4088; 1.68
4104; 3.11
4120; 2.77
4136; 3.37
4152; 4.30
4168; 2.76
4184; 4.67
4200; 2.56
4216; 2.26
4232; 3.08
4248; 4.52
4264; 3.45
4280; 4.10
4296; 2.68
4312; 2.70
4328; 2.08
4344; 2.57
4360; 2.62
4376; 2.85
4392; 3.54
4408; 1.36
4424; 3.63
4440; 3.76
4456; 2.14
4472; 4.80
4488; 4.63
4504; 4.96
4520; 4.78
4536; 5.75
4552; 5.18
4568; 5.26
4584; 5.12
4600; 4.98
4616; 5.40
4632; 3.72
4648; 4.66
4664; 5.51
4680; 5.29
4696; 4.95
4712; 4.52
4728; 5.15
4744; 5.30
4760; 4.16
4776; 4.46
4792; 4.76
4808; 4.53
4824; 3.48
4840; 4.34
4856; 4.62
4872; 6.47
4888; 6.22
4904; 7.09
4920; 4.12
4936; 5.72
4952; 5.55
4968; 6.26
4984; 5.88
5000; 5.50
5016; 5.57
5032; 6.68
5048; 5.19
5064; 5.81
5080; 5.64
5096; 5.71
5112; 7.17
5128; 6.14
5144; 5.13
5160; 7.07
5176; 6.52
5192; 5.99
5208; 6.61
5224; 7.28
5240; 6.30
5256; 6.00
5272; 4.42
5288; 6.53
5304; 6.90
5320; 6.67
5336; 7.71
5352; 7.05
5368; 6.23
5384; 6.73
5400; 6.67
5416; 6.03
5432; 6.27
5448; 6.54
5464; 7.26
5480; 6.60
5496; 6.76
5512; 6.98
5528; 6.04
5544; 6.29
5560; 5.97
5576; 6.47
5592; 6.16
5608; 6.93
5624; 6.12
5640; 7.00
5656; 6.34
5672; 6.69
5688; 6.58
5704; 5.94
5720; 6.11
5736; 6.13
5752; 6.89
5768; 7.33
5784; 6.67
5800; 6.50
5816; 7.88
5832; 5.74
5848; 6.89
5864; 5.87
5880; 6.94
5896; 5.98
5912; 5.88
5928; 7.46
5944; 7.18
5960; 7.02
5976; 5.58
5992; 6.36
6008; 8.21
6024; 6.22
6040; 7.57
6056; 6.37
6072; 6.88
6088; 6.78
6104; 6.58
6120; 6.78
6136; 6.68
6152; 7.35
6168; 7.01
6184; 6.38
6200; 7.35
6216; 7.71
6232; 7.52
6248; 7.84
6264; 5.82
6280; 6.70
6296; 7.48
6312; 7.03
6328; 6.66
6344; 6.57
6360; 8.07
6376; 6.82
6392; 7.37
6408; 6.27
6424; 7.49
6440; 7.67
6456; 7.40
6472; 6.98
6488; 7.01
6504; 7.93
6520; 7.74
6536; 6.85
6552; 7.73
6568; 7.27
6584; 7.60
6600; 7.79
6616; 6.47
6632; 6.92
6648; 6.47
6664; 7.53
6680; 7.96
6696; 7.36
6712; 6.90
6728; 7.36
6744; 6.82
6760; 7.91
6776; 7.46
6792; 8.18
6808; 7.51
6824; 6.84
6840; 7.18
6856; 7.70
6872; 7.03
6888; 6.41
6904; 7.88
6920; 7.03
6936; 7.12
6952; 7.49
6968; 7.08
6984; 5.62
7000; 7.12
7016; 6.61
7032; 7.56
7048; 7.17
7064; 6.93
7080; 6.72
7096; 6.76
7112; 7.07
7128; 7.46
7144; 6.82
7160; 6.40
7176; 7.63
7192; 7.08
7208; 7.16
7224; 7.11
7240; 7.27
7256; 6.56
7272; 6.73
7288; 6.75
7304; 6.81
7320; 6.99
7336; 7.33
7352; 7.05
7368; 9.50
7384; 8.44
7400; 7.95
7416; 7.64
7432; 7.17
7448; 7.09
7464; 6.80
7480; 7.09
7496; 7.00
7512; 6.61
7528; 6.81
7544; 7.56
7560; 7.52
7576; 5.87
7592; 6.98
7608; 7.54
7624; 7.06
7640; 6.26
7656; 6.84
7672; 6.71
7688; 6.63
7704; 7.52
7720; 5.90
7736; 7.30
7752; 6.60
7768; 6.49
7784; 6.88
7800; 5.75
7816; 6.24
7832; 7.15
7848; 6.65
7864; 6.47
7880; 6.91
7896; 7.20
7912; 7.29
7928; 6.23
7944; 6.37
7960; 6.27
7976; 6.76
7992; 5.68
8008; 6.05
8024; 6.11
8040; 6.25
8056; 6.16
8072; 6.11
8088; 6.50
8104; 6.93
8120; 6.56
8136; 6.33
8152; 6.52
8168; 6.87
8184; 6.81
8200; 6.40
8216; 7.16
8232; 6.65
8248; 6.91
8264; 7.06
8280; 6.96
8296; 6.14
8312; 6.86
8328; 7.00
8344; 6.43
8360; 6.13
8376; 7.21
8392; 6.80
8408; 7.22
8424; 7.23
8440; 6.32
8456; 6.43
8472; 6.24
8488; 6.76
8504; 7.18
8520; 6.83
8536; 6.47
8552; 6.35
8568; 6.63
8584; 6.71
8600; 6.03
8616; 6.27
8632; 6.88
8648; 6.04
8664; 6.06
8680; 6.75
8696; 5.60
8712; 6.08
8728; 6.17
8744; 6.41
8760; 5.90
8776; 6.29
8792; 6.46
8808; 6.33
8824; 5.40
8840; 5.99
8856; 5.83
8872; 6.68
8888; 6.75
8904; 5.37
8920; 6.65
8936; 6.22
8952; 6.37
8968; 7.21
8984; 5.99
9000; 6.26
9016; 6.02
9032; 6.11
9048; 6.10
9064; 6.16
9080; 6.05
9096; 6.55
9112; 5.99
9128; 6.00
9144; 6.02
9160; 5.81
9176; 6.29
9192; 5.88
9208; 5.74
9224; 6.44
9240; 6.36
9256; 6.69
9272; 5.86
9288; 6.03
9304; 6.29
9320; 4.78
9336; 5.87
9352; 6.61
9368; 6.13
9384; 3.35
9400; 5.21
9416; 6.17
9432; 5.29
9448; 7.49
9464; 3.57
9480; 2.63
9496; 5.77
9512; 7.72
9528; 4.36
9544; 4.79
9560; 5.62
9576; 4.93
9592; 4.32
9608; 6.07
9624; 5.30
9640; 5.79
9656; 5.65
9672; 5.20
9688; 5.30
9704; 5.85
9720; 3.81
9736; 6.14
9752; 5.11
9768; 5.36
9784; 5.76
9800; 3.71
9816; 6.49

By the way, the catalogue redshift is 0.122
